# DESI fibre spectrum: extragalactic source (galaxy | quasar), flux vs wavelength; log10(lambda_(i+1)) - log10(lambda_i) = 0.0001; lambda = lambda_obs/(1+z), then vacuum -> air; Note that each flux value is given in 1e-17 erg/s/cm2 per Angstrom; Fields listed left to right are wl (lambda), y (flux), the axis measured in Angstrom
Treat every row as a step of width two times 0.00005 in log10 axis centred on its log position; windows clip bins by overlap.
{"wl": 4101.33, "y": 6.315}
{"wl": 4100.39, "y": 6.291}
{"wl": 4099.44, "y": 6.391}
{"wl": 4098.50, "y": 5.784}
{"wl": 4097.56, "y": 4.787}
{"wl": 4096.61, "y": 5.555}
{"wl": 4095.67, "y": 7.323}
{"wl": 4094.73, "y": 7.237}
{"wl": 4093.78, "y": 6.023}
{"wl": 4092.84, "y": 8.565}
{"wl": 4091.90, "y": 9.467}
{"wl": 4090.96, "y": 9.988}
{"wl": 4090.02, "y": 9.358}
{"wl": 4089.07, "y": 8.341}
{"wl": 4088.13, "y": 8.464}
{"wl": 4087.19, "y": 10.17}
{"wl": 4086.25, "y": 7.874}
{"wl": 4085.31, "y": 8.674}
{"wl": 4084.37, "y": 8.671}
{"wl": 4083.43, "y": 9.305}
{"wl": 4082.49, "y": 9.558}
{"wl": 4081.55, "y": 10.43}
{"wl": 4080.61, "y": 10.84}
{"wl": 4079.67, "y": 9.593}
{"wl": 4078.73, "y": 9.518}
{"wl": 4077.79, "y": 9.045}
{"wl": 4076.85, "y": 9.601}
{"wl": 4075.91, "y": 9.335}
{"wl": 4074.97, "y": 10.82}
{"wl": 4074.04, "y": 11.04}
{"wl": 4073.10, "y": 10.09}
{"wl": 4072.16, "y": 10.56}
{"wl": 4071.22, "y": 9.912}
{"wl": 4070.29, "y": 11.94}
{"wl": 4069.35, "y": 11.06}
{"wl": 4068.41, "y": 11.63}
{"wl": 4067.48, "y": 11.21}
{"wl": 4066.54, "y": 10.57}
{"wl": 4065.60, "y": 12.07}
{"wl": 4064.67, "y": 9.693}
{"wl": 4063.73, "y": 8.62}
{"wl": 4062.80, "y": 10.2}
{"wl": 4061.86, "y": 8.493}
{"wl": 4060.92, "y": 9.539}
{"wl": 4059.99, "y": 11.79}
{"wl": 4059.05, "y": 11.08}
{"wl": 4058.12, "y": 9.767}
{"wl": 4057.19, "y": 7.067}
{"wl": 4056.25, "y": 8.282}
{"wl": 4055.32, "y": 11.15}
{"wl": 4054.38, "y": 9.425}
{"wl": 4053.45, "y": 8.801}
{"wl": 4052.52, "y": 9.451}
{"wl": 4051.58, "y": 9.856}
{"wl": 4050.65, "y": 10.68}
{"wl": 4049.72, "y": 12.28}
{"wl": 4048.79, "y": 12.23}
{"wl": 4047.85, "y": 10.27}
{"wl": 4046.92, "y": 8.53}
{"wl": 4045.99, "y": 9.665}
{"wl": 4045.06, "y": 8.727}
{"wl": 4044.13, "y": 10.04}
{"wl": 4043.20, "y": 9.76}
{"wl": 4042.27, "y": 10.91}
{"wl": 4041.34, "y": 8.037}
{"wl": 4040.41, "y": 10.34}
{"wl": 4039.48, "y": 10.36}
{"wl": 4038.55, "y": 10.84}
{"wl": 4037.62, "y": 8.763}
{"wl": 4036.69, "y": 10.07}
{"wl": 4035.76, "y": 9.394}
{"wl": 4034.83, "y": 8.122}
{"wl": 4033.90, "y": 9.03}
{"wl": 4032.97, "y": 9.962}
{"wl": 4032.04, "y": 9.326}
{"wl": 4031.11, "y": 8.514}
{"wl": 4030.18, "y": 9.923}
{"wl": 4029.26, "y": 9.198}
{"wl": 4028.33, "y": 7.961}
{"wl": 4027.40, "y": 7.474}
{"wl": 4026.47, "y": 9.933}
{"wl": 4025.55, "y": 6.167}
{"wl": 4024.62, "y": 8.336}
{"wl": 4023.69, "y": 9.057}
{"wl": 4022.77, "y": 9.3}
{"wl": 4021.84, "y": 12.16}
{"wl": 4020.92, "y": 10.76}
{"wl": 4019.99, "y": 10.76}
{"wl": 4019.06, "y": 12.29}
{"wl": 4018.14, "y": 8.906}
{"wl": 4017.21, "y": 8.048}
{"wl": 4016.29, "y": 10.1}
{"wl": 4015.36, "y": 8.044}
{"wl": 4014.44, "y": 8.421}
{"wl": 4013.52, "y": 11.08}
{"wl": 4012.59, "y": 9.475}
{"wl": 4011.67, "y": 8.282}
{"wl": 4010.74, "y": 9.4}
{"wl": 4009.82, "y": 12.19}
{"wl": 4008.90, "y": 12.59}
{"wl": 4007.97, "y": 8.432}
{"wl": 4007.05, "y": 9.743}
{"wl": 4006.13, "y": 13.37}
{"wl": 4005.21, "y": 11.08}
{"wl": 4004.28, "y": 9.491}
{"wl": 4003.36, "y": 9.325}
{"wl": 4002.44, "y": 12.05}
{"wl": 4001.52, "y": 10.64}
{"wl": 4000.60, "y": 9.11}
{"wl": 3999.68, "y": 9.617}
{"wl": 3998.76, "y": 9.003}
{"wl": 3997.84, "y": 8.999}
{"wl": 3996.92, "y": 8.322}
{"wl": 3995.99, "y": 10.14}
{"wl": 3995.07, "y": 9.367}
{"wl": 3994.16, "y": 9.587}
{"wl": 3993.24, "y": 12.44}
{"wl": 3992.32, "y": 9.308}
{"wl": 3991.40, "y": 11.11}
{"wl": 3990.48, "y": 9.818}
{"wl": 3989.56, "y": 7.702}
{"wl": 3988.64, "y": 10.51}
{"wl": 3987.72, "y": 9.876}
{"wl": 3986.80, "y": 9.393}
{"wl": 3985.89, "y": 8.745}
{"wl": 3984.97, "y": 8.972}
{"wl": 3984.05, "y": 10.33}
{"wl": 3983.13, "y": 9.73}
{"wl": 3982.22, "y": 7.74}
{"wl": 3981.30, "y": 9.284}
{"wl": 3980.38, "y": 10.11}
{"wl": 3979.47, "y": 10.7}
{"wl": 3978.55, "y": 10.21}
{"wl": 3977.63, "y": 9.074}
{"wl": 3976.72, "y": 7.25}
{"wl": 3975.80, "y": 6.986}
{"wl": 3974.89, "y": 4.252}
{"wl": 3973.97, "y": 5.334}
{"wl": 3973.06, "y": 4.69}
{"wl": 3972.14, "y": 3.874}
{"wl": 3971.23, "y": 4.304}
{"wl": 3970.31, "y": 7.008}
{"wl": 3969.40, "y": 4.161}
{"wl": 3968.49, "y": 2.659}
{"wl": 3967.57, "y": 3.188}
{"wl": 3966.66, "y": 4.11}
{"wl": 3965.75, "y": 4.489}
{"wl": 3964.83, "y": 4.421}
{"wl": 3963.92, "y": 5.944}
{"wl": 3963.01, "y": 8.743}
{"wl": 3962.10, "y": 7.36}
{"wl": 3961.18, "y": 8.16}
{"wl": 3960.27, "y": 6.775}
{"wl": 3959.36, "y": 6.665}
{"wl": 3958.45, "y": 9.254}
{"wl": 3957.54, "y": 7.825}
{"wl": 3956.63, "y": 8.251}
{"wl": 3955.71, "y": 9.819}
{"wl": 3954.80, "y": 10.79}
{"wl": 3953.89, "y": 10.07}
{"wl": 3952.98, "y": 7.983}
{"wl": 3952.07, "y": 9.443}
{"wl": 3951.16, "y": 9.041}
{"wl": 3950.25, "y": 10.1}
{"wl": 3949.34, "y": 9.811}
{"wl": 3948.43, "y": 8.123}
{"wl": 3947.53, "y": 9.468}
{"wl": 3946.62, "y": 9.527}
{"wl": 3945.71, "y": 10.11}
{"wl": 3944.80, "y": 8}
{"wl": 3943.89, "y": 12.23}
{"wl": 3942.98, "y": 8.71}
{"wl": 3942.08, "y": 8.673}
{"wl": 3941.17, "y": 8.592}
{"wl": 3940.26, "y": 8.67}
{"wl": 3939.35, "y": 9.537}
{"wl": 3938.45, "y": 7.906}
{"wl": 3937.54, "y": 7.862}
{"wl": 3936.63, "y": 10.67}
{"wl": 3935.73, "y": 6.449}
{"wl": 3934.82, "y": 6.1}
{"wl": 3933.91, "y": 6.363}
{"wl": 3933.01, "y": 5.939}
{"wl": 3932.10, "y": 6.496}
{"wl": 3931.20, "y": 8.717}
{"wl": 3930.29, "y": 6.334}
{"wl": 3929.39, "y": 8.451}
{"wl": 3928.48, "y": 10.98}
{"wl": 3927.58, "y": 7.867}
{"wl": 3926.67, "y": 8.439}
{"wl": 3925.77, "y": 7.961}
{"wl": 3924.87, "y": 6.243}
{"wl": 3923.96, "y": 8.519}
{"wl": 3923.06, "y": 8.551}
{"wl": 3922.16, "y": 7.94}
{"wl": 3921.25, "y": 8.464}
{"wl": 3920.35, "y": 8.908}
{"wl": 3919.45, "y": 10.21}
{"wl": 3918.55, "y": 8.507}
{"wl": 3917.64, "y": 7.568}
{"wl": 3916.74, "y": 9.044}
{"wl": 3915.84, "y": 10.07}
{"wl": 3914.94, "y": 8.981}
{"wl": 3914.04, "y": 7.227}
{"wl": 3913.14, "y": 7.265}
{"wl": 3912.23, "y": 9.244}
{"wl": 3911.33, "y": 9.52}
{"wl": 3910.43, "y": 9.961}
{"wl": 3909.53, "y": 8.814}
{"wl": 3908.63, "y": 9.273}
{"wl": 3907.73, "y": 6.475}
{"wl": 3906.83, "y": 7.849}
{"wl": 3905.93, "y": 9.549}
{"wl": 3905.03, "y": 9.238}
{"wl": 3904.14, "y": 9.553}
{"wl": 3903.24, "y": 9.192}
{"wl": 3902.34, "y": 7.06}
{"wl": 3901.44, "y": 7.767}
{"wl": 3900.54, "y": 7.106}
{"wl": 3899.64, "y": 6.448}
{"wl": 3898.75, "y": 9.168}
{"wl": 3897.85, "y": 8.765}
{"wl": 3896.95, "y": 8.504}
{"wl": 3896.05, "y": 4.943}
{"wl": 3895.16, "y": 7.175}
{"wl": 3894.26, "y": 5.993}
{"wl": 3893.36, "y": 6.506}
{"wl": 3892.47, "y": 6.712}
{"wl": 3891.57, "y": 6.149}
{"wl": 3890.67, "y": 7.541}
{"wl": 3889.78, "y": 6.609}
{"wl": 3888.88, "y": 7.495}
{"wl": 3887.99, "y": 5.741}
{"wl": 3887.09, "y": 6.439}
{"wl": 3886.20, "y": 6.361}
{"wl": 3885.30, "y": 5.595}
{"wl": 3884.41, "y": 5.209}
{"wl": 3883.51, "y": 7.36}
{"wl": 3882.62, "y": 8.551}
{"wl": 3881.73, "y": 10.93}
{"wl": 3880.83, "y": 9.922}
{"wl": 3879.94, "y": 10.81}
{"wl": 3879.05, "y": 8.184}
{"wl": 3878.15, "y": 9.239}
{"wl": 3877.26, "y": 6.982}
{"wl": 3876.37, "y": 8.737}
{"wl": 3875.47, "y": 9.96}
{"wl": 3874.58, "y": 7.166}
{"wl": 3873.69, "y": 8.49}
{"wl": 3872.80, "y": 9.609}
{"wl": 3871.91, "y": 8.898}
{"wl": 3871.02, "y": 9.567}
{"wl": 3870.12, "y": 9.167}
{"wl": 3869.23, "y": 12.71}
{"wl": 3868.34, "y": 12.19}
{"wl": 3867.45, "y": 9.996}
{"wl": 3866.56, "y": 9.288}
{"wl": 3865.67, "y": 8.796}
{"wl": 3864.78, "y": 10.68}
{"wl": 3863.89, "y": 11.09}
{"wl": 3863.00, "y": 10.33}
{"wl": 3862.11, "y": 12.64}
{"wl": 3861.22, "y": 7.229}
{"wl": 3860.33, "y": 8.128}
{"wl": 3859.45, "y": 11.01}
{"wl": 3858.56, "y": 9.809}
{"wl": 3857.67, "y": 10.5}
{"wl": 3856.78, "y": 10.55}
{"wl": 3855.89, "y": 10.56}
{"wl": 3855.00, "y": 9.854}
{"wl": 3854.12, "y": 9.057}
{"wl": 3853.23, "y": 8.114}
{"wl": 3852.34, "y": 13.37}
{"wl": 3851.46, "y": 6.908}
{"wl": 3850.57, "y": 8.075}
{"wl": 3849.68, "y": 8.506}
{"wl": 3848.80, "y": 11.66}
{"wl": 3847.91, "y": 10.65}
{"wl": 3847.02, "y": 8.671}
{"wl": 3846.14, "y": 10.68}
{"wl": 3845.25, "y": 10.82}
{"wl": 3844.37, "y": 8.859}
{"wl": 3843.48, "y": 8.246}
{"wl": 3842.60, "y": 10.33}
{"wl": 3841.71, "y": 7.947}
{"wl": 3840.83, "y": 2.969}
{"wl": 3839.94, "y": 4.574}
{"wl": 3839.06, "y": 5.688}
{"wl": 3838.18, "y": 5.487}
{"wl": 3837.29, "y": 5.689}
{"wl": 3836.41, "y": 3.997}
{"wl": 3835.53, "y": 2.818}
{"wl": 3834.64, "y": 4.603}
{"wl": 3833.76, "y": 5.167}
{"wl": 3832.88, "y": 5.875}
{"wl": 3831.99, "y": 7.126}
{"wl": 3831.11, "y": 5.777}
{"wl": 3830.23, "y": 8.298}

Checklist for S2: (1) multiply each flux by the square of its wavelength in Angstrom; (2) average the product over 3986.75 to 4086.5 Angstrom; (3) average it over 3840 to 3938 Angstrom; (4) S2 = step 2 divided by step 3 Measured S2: 1.2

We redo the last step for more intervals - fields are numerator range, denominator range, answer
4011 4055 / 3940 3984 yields 1.28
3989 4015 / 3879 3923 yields 1.31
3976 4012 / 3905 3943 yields 1.22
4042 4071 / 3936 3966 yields 1.25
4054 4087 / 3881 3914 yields 1.41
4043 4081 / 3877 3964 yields 1.32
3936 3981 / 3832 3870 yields 0.95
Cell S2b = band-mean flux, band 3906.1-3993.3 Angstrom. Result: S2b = 8.16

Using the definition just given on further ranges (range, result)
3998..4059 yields 9.72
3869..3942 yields 8.12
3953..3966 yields 7.81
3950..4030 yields 8.7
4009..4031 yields 9.48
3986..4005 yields 9.79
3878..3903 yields 7.43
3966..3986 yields 6.89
